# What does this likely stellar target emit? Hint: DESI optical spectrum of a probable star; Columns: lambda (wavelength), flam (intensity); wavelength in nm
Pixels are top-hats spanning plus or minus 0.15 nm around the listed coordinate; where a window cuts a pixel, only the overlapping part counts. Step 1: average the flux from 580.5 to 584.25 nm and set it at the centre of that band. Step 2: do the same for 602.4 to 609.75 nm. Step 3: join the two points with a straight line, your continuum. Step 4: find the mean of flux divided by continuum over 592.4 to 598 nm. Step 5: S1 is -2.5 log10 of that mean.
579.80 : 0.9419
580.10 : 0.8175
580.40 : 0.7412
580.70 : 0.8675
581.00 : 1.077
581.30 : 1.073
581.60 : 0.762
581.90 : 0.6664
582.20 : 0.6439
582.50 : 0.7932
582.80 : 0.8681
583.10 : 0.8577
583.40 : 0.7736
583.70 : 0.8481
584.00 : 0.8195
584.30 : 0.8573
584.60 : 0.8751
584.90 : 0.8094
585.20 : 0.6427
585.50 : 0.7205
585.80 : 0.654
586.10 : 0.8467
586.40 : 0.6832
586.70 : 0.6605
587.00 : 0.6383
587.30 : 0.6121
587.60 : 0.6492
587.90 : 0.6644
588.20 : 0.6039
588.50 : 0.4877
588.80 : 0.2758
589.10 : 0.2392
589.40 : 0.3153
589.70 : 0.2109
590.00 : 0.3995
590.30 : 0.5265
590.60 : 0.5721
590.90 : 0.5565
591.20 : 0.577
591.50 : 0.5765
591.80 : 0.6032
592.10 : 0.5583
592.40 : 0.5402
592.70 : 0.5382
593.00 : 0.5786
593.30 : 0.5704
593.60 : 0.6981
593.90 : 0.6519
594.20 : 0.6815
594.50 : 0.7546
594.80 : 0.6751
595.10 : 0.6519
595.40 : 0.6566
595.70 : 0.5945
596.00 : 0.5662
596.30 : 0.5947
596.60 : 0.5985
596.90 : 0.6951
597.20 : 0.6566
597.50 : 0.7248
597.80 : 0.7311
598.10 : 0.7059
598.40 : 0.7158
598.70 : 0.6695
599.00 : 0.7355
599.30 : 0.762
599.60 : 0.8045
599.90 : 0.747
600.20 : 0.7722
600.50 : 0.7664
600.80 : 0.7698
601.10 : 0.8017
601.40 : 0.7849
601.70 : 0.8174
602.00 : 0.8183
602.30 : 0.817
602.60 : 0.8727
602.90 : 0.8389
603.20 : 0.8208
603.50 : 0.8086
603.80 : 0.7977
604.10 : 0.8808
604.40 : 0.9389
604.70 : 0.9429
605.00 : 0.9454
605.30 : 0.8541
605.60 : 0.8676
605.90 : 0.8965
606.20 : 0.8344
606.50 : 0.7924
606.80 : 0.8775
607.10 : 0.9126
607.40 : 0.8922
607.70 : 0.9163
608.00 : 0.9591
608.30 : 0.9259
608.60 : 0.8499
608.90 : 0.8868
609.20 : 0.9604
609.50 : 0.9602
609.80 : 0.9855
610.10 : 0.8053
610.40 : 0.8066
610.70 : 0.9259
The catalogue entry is 0.320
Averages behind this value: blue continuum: 0.837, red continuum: 0.886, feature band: 0.643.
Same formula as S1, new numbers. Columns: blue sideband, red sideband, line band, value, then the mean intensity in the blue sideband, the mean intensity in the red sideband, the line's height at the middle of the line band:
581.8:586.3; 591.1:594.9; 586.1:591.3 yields 0.32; 0.779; 0.615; 0.694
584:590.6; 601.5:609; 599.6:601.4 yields 0.03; 0.594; 0.87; 0.797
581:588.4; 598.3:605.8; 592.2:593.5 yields 0.36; 0.756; 0.815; 0.784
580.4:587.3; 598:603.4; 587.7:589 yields 0.48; 0.788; 0.78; 0.786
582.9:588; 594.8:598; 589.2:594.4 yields 0.27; 0.744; 0.649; 0.689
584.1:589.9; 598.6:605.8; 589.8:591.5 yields 0.25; 0.603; 0.82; 0.655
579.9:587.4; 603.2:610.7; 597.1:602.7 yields 0.13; 0.787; 0.887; 0.856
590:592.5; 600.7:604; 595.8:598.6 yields 0.05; 0.554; 0.815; 0.694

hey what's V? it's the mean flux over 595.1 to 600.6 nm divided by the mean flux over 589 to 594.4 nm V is 1.31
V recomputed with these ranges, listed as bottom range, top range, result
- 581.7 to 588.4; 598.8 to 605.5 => 1.12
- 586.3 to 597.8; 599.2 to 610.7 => 1.49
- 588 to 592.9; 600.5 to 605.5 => 1.77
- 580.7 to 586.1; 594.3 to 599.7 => 0.84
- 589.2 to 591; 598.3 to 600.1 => 1.76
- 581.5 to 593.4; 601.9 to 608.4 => 1.39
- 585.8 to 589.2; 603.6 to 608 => 1.51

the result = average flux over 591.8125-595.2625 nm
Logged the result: 0.626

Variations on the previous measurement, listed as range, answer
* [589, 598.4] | 0.585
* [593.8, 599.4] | 0.674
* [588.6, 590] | 0.283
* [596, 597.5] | 0.638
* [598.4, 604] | 0.788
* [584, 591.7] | 0.591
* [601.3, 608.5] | 0.868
